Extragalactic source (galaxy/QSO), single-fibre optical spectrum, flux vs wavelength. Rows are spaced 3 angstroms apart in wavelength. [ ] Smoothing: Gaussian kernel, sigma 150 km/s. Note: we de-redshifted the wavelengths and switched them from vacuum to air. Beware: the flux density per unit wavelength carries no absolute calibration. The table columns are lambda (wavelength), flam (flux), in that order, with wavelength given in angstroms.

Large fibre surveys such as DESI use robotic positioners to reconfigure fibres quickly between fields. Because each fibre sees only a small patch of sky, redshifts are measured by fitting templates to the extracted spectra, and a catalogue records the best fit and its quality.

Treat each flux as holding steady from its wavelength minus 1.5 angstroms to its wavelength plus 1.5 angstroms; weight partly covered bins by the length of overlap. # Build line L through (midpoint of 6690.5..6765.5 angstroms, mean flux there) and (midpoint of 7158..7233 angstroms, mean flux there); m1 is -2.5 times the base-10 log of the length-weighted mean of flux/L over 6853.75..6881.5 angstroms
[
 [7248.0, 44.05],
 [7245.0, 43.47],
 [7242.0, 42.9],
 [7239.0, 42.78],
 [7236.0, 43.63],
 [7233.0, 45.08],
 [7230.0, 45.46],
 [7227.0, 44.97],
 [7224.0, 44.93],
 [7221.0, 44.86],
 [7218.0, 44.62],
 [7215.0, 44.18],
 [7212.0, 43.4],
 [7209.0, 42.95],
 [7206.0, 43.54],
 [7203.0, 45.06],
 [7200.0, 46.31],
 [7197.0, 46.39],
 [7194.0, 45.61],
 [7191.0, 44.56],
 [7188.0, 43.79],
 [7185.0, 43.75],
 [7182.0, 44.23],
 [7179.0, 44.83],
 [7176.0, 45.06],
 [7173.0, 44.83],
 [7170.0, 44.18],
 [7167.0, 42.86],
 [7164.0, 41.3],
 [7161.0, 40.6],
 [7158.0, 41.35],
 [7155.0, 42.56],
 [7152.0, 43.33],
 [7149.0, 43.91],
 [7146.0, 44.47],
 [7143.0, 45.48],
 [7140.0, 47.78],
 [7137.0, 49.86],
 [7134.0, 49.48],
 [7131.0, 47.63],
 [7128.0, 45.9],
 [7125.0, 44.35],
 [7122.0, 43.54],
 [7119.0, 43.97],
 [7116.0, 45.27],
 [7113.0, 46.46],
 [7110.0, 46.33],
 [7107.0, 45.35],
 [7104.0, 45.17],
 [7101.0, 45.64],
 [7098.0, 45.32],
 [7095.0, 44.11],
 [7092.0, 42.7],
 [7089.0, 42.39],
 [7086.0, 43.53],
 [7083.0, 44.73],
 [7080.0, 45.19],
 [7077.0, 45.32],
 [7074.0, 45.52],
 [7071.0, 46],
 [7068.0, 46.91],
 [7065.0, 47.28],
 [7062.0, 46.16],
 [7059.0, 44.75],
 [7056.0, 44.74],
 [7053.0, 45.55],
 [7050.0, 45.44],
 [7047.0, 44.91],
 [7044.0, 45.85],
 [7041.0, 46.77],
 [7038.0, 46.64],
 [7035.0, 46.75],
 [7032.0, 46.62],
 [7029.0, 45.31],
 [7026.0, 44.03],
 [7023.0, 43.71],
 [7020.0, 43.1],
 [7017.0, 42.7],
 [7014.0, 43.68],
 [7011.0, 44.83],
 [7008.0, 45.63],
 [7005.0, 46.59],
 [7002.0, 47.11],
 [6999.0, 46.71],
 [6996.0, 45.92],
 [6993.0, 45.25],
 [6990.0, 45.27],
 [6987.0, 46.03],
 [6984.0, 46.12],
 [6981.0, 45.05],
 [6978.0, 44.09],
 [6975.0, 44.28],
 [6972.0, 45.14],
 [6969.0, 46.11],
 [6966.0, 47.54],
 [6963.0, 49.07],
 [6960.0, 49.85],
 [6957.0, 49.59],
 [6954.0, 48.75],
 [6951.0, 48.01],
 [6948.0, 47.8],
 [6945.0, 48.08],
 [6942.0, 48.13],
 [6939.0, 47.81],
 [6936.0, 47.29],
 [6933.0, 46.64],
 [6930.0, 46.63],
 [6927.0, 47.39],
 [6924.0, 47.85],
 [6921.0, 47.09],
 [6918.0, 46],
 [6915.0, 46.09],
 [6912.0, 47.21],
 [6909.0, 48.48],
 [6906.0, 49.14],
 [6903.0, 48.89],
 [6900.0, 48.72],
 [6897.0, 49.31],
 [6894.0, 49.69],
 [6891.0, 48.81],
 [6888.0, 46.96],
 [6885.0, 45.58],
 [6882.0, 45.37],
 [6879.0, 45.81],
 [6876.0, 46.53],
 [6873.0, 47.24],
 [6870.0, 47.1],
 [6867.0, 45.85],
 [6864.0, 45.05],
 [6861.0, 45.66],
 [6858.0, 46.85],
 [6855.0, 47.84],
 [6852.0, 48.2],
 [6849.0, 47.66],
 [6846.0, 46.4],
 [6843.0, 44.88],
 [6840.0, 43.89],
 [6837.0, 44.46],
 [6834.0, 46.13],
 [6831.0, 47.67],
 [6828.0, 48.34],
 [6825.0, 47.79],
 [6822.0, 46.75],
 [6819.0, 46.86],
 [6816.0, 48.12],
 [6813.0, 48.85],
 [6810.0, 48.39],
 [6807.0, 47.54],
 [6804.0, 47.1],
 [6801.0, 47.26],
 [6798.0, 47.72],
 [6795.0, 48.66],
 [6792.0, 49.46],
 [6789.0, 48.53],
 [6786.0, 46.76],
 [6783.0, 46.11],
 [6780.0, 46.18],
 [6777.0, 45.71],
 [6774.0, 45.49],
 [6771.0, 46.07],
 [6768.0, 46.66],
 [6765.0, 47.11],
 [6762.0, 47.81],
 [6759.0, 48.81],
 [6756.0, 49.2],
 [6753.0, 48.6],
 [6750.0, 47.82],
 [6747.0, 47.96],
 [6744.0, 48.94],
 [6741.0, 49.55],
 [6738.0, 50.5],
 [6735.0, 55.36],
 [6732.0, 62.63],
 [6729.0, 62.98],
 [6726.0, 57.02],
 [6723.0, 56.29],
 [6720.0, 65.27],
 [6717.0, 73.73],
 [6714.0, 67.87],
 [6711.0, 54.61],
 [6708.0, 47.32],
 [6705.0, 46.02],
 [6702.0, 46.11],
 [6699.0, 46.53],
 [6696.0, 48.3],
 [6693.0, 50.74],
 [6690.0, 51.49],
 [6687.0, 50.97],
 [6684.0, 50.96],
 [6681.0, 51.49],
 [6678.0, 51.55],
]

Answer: 0.09 mag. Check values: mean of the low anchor 53.1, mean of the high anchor 44.2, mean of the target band 46.4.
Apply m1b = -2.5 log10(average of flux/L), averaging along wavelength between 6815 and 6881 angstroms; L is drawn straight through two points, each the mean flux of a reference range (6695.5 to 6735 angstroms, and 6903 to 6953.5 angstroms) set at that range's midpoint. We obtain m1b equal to 0.10 mag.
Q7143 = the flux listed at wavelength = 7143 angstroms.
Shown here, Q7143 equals 45.48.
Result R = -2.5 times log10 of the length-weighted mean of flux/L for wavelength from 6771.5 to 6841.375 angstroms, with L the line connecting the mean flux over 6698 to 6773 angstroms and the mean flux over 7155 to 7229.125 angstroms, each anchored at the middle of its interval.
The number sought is 0.10 mag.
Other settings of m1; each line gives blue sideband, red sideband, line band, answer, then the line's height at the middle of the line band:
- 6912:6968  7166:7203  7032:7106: 0.02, 46.2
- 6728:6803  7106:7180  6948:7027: 0.02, 46.6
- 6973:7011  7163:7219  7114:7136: -0.03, 44.7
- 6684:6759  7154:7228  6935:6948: 0.03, 49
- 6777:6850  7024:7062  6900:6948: -0.03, 46.4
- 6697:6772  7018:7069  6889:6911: 0.00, 48.9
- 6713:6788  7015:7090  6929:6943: 0.01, 47.9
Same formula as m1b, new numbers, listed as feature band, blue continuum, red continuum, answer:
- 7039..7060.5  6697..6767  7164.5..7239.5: 0.044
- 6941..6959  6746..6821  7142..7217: -0.056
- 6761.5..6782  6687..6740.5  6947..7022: 0.151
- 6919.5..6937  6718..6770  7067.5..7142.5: 0.042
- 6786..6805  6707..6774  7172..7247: 0.097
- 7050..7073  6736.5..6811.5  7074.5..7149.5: -0.003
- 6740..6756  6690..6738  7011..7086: 0.128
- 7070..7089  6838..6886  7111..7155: 0.024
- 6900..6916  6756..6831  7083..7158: -0.033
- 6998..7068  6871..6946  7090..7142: 0.024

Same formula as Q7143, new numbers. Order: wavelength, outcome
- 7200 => 46.31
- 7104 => 45.17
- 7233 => 45.08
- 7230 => 45.46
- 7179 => 44.83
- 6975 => 44.28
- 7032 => 46.62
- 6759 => 48.81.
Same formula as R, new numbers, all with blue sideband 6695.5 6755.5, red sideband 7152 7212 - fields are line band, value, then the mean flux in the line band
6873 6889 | 0.10 mag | 46.1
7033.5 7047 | 0.02 mag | 46.3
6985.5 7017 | 0.06 mag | 45.6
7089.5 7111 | 0.02 mag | 44.8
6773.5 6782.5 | 0.16 mag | 45.9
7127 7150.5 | -0.05 mag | 46.8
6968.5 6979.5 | 0.09 mag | 44.8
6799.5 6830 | 0.10 mag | 47.7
